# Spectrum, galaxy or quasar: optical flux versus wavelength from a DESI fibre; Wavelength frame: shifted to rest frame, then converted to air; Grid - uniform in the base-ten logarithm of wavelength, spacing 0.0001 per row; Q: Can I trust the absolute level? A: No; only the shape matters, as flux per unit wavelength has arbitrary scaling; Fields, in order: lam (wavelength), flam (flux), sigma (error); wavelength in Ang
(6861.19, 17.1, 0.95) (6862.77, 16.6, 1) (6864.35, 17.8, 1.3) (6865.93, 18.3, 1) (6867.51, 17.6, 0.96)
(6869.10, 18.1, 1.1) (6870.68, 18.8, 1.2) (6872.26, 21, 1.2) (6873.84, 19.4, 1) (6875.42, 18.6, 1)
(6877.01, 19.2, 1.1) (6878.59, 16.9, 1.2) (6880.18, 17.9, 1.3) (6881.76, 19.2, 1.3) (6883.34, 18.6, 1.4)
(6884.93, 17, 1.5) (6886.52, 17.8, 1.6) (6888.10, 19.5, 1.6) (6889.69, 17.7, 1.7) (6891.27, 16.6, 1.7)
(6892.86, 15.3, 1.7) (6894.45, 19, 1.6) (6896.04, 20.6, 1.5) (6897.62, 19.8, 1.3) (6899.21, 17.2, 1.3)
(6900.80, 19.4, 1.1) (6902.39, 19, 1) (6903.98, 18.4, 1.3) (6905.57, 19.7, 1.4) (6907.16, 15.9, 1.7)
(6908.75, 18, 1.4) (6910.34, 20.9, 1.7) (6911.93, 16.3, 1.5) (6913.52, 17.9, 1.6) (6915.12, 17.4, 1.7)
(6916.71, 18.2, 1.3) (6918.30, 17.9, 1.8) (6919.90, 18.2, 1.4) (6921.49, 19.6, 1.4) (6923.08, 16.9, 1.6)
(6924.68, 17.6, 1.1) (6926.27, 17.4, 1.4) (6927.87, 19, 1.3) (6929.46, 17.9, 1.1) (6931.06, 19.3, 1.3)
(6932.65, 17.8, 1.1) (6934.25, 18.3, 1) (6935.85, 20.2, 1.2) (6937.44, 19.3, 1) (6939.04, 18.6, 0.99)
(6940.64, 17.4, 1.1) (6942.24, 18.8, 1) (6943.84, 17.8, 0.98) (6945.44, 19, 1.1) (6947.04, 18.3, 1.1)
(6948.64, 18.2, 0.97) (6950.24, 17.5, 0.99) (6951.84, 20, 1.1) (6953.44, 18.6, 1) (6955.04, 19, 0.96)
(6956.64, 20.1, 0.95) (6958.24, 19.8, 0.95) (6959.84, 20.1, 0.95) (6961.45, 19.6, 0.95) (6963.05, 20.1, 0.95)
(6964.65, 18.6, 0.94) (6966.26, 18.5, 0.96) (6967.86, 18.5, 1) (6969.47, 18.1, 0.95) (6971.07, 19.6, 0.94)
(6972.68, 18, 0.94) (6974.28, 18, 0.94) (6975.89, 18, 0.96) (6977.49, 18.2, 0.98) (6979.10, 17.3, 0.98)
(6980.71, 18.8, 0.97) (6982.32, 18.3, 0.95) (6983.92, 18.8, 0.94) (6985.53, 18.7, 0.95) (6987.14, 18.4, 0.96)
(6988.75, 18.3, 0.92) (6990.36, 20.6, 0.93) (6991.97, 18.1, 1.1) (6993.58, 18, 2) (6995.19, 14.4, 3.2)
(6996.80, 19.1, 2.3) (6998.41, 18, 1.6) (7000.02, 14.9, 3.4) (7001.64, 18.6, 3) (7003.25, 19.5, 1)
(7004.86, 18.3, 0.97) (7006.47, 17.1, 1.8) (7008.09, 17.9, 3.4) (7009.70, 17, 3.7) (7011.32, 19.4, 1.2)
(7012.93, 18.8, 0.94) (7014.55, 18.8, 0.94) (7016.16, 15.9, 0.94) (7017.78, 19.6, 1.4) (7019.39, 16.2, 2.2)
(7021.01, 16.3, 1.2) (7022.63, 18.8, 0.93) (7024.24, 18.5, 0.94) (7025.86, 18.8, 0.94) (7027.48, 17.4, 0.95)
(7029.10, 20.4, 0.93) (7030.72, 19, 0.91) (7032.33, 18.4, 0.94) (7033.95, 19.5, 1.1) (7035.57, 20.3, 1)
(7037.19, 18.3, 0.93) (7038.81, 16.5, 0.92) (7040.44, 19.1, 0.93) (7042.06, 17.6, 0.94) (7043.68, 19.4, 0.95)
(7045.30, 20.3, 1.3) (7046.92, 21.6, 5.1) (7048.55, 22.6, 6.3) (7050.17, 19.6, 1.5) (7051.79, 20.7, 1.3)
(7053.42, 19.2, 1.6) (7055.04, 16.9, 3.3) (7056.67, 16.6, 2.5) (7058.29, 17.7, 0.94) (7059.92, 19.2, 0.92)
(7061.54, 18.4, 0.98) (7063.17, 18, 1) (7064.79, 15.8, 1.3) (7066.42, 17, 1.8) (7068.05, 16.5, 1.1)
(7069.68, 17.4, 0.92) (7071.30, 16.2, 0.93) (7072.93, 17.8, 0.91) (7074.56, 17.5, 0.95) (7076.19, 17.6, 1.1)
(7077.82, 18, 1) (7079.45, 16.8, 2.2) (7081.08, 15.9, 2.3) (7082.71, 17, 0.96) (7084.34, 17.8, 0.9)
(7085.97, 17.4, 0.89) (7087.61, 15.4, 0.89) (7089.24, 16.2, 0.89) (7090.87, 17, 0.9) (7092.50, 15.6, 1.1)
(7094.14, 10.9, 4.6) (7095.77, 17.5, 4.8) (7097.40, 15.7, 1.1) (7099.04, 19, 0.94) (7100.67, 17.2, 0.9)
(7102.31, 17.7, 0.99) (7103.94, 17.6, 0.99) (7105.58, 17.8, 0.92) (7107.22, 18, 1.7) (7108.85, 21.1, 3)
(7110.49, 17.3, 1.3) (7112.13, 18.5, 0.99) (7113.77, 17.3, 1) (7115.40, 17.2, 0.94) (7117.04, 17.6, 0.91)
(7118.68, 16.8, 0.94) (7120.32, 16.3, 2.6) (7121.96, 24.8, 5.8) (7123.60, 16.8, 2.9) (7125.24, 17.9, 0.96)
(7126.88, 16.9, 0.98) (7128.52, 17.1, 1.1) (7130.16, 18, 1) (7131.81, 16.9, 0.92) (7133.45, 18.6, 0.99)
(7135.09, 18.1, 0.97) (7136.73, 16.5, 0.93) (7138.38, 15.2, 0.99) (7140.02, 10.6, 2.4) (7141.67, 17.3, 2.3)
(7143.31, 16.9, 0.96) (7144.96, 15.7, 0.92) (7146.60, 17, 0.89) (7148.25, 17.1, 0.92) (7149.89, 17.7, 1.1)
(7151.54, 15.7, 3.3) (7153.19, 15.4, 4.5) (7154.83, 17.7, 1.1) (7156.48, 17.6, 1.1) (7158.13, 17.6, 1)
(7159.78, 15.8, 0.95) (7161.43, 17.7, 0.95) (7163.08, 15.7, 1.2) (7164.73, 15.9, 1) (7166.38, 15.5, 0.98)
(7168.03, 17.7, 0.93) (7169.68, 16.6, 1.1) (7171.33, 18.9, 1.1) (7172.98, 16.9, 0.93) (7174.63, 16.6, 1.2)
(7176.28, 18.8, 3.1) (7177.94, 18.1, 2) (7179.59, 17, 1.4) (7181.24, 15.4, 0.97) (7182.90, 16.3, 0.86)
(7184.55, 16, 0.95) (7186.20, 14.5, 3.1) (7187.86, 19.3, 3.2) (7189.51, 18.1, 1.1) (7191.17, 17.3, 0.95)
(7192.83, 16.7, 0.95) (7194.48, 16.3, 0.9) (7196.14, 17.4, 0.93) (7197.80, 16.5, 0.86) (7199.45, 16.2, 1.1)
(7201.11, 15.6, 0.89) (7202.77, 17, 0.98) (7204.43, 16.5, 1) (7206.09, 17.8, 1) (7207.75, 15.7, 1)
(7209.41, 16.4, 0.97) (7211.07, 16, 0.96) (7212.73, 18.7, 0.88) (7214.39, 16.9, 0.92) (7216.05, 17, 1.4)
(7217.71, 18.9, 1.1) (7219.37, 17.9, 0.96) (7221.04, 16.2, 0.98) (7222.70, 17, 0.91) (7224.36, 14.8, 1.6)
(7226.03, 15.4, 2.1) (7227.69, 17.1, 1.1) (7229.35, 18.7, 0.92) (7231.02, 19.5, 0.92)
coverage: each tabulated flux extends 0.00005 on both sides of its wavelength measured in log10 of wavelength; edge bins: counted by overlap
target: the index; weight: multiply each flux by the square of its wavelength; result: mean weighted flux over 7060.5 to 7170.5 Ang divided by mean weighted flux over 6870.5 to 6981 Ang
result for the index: 0.97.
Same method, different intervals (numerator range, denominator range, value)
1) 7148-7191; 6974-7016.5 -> 0.98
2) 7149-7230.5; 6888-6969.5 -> 0.98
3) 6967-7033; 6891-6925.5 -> 1.03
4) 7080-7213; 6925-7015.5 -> 0.96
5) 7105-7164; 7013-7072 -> 0.96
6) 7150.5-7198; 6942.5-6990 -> 0.96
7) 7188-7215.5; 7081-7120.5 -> 1.02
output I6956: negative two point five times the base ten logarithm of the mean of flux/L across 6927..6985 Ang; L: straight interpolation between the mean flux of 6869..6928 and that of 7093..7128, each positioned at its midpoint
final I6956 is -0.03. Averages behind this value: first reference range 18.3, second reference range 17.6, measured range 18.7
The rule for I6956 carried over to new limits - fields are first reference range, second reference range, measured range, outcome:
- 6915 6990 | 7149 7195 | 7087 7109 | 0.04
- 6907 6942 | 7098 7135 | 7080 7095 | 0.13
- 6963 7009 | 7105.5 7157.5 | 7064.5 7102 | 0.06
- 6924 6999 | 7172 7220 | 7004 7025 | 0.02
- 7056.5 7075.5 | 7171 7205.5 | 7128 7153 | 0.04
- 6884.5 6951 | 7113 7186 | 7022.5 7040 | -0.07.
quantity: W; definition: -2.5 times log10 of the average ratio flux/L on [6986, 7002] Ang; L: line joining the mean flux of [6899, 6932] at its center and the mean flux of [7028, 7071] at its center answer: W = 0.04 mag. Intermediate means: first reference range 18.2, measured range 17.8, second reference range 18.7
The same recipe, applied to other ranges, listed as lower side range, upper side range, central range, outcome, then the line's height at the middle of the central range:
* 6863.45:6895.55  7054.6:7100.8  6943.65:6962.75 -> -0.08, 17.7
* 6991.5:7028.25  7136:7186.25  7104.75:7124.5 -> -0.08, 16.9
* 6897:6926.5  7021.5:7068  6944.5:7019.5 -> 0.00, 18.5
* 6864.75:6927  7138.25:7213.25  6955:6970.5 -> -0.08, 17.9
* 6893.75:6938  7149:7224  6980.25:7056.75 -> -0.04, 17.9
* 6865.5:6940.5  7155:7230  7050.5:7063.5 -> -0.05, 17.6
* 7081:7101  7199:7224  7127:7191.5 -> -0.01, 16.7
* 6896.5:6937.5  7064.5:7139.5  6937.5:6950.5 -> 0.00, 18.2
